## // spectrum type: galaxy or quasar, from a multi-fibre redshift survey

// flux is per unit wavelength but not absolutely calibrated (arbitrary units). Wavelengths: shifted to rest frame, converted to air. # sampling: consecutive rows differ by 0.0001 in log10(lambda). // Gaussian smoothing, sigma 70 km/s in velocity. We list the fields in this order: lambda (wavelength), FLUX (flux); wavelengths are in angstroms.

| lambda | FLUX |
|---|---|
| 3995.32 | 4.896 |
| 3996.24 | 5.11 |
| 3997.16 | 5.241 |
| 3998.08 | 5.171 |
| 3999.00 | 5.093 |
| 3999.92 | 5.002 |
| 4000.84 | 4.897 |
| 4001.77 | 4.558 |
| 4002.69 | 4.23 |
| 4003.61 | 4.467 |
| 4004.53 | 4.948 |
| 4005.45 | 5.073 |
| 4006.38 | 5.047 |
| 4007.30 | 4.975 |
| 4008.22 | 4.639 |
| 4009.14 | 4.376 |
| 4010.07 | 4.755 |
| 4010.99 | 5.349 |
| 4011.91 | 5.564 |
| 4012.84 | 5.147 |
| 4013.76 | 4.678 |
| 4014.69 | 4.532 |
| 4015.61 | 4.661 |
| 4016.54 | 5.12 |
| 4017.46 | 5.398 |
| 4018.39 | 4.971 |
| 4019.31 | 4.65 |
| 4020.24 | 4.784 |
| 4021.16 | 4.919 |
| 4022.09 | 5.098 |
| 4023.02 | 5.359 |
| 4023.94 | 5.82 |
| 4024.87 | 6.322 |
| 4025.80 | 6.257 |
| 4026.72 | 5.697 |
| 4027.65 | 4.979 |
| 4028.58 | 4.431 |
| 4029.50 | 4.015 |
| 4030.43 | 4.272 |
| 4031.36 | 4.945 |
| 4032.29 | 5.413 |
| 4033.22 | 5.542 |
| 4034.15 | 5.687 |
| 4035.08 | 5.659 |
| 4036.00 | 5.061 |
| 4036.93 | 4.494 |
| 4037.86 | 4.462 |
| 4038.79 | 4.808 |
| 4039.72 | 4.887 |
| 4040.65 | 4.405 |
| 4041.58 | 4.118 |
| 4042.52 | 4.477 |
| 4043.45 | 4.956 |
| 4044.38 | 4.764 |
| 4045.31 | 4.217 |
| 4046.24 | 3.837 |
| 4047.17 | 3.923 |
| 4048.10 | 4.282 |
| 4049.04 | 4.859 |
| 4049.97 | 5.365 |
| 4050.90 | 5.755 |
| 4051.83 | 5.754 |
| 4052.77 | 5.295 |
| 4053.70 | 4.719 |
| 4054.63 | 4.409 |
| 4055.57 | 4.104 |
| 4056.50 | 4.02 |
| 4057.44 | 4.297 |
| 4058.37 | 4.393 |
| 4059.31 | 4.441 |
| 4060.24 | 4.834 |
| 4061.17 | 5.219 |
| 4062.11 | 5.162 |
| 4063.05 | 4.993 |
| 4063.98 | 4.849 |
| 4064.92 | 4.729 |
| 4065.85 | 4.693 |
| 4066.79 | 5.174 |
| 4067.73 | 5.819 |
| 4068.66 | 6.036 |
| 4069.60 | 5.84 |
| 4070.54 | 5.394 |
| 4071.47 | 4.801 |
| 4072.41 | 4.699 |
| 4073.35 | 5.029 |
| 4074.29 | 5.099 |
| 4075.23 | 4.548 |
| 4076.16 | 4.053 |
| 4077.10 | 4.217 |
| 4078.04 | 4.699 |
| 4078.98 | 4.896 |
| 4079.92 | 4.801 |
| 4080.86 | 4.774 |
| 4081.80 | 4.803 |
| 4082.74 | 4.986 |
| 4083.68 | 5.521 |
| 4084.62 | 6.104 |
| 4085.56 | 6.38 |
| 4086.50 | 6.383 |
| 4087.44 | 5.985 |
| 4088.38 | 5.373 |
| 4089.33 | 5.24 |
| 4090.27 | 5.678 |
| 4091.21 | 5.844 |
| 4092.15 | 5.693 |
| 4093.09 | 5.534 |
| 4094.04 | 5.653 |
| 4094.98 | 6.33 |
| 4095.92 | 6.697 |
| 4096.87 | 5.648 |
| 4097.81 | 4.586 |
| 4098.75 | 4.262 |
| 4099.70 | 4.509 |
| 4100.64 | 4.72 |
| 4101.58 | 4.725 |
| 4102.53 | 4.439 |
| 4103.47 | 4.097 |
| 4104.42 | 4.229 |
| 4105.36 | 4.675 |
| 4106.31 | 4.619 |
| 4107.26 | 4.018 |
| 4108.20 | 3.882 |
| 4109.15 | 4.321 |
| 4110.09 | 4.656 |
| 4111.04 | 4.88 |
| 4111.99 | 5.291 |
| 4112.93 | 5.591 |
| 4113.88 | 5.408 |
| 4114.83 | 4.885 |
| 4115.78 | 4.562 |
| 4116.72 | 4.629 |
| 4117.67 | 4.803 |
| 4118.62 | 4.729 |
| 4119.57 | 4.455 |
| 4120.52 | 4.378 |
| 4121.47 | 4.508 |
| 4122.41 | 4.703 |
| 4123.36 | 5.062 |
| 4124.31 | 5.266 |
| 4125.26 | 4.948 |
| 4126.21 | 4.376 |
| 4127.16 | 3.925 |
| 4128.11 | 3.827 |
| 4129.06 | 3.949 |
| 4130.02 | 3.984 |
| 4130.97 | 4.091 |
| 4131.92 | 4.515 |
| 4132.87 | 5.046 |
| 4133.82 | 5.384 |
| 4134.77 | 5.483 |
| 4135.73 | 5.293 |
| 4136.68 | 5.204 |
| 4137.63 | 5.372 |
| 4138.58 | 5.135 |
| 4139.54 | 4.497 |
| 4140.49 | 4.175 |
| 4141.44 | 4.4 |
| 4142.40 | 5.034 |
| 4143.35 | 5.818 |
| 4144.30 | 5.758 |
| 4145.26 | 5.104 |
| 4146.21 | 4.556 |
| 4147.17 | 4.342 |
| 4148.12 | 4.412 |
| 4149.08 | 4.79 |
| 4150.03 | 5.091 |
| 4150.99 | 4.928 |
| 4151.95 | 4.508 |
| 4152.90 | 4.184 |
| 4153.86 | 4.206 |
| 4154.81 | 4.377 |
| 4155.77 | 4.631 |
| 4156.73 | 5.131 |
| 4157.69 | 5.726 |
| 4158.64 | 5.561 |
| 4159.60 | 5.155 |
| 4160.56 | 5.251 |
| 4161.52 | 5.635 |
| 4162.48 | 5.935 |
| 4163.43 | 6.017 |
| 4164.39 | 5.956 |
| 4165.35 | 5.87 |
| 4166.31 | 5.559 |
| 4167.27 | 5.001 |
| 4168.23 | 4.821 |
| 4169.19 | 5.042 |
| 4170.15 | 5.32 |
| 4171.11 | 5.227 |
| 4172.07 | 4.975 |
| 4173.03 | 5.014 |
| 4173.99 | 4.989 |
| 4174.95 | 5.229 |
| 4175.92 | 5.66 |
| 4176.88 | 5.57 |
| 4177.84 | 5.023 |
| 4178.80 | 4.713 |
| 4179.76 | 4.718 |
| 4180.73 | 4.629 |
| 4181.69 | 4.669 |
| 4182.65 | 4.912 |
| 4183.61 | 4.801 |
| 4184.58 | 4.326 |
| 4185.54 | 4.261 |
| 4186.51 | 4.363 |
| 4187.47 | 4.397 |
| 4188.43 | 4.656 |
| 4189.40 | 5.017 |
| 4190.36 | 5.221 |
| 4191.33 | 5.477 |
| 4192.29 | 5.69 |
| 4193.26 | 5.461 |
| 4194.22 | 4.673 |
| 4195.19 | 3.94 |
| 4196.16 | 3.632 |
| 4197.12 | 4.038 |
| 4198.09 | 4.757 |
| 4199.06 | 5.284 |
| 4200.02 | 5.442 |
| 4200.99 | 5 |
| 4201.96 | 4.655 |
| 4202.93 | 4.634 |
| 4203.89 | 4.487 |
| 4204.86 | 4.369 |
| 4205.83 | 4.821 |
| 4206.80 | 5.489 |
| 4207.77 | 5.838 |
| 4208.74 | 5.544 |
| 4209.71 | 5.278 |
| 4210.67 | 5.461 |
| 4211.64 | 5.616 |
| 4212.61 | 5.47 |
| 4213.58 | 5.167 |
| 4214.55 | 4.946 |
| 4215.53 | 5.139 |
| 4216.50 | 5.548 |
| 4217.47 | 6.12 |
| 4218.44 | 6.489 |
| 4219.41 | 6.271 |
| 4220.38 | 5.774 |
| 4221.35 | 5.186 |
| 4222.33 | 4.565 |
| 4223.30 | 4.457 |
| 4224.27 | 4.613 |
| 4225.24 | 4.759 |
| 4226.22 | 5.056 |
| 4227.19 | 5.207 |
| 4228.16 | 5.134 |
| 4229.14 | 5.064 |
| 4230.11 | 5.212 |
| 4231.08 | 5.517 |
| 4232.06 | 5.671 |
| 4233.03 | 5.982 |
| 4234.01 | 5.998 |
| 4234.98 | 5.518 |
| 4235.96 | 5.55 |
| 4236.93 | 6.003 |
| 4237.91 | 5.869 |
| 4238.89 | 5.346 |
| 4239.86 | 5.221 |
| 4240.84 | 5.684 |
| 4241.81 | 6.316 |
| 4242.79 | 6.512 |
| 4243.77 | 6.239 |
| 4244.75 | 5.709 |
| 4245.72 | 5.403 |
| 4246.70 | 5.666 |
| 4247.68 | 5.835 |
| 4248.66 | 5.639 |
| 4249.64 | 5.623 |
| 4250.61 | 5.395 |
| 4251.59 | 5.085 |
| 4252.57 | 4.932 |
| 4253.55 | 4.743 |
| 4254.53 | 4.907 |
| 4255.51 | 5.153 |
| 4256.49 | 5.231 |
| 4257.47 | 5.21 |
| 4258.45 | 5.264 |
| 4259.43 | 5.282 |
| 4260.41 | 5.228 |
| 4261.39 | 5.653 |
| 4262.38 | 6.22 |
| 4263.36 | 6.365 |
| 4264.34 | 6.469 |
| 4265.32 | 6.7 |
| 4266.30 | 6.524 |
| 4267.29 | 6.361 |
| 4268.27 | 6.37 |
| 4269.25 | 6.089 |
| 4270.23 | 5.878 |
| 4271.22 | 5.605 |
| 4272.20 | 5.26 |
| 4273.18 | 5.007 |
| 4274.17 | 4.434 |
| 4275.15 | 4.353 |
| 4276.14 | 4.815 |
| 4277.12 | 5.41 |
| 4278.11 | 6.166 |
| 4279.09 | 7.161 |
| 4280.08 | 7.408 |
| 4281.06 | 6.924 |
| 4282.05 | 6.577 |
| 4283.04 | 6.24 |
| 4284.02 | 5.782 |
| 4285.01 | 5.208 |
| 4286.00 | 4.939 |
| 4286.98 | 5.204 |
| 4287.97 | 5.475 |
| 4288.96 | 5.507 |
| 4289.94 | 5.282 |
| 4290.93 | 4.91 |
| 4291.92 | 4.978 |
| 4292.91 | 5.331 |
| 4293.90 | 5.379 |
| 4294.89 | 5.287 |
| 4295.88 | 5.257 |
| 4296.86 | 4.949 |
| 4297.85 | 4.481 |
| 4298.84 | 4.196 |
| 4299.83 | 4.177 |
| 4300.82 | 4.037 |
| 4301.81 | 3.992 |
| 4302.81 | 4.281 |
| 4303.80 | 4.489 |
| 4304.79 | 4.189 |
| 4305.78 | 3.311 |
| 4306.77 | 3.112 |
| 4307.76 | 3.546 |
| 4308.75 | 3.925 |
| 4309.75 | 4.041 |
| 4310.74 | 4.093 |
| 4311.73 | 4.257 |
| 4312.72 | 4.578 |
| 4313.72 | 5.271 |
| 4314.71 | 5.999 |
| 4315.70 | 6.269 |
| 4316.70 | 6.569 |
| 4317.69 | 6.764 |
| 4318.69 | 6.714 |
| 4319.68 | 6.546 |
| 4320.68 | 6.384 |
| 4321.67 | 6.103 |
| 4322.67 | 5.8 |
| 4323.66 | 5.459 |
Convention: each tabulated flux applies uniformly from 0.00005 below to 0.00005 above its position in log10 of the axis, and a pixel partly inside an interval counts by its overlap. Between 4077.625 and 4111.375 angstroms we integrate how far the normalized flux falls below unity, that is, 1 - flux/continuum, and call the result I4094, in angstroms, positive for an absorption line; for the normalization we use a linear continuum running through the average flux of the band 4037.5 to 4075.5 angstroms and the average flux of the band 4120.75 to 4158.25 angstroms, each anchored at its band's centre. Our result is -2.2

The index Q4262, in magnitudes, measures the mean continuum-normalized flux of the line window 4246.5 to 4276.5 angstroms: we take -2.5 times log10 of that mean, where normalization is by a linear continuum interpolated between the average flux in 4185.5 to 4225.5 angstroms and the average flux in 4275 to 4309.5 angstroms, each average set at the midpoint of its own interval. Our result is -0.10 mag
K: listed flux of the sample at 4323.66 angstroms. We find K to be 5.459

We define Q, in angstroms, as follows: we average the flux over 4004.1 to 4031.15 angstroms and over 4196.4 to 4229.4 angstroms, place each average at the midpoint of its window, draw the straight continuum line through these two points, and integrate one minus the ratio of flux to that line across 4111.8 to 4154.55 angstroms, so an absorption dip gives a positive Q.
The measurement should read 2.9 angstroms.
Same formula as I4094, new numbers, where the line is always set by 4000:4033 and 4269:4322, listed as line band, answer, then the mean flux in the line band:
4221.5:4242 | -0.7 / 5.35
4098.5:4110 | 1.5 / 4.39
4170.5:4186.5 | 0.7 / 4.9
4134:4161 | 0.8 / 4.94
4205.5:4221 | -1.3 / 5.57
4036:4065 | 1.9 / 4.68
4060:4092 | -1.1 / 5.2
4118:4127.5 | 0.8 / 4.65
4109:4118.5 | 0.3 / 4.92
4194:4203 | 0.9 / 4.6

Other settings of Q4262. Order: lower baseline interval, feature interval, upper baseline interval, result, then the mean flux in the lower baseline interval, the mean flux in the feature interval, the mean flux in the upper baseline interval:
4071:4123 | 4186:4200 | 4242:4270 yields 0.14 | 4.98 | 4.78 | 5.72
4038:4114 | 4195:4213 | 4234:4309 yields 0.06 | 4.95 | 4.95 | 5.37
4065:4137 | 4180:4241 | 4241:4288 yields 0.07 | 4.96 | 5.13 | 5.71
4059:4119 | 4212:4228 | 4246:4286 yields 0.05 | 5.05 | 5.3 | 5.69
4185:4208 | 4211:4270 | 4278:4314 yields -0.15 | 4.8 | 5.57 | 4.95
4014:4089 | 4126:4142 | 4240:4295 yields 0.13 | 4.98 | 4.63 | 5.65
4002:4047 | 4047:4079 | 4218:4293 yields 0.03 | 4.91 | 4.88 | 5.59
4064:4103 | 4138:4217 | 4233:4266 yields 0.10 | 5.22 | 5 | 5.65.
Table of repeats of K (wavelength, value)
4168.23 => 4.821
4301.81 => 3.992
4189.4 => 5.017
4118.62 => 4.729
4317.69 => 6.764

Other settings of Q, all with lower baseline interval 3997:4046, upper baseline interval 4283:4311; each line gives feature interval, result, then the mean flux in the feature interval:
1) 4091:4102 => -1.08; 5.34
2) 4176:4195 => -0.41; 4.88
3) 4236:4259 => -3.98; 5.52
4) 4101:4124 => 0.93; 4.65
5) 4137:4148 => -0.22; 4.92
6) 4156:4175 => -2.27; 5.36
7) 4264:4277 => -2.73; 5.67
